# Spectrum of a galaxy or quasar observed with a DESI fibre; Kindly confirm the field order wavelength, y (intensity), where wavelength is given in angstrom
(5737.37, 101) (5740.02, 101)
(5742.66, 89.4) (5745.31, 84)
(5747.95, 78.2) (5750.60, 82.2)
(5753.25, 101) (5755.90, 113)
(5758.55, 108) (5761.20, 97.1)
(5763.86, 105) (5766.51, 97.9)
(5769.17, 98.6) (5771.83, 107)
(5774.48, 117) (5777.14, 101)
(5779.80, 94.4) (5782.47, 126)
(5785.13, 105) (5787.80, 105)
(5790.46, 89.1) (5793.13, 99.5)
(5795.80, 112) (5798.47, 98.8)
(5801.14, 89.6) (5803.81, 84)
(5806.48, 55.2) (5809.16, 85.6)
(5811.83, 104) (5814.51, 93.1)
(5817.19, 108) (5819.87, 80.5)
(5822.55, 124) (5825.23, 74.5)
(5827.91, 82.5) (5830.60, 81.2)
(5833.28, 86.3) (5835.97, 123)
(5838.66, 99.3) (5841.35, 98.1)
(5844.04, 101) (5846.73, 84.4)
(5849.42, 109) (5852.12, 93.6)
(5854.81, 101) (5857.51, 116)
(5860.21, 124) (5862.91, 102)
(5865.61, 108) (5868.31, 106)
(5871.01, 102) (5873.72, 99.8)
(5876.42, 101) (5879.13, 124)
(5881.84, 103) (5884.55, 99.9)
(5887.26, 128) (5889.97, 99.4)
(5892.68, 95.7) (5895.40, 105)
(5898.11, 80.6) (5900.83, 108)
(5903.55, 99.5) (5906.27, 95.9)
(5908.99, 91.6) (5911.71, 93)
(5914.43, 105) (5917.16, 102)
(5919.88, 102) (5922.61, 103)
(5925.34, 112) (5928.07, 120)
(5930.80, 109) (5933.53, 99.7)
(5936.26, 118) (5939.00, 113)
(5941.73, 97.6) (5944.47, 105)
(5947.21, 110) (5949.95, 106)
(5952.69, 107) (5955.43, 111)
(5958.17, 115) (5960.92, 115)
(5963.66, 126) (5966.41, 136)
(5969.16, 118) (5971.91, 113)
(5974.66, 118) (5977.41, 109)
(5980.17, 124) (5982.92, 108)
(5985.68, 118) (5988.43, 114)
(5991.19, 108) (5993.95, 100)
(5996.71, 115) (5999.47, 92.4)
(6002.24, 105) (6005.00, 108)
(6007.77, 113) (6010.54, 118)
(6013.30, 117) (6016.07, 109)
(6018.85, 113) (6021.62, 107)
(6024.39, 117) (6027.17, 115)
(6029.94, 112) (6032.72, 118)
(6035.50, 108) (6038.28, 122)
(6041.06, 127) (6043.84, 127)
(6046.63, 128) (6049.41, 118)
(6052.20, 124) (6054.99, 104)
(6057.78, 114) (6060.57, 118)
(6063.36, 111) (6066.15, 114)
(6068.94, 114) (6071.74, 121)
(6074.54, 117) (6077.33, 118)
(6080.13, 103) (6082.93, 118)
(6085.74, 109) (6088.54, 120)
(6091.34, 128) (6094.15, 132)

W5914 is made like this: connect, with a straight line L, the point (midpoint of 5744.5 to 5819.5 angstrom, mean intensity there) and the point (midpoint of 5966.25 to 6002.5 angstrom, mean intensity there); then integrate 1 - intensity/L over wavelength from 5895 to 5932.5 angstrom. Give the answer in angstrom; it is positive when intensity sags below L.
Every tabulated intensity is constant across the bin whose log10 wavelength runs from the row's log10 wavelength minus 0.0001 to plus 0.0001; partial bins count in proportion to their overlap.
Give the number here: 1.9 angstrom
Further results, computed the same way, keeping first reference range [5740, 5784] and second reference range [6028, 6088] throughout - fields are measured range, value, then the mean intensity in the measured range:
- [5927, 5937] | -0.1 angstrom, 111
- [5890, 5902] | 1.1 angstrom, 97.4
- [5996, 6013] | 0.7 angstrom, 109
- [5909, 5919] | 0.9 angstrom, 99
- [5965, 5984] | -1.1 angstrom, 118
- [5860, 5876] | 0.1 angstrom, 105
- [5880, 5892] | -0.1 angstrom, 108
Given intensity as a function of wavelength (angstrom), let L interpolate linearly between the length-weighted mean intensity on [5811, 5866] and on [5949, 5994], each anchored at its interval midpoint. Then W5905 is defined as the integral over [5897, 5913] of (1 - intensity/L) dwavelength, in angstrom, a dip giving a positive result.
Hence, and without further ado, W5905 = 1.8 angstrom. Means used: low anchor 99.5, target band 95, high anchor 115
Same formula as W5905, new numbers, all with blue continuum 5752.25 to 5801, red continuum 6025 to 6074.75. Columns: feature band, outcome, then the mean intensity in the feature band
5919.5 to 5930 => 0.1 angstrom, 110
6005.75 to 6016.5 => 0.1 angstrom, 114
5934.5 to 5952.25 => 0.6 angstrom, 108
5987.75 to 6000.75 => 1.0 angstrom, 106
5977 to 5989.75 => -0.1 angstrom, 115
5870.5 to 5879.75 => 0.3 angstrom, 106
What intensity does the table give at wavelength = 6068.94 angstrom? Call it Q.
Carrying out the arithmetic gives 114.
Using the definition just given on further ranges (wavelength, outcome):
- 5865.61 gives 108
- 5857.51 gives 116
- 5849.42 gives 109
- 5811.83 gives 104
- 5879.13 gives 124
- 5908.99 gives 91.6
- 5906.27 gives 95.9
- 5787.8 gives 105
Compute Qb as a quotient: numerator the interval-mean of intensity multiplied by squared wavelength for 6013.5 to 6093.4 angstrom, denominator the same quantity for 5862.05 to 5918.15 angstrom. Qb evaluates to 1.20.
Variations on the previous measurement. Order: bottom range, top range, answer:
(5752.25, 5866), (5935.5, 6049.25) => 1.22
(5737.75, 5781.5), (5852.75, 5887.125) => 1.13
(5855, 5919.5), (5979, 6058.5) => 1.15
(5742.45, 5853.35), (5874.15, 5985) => 1.17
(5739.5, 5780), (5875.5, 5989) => 1.17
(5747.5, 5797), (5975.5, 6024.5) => 1.17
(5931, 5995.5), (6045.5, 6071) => 1.06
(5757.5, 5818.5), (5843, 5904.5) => 1.08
